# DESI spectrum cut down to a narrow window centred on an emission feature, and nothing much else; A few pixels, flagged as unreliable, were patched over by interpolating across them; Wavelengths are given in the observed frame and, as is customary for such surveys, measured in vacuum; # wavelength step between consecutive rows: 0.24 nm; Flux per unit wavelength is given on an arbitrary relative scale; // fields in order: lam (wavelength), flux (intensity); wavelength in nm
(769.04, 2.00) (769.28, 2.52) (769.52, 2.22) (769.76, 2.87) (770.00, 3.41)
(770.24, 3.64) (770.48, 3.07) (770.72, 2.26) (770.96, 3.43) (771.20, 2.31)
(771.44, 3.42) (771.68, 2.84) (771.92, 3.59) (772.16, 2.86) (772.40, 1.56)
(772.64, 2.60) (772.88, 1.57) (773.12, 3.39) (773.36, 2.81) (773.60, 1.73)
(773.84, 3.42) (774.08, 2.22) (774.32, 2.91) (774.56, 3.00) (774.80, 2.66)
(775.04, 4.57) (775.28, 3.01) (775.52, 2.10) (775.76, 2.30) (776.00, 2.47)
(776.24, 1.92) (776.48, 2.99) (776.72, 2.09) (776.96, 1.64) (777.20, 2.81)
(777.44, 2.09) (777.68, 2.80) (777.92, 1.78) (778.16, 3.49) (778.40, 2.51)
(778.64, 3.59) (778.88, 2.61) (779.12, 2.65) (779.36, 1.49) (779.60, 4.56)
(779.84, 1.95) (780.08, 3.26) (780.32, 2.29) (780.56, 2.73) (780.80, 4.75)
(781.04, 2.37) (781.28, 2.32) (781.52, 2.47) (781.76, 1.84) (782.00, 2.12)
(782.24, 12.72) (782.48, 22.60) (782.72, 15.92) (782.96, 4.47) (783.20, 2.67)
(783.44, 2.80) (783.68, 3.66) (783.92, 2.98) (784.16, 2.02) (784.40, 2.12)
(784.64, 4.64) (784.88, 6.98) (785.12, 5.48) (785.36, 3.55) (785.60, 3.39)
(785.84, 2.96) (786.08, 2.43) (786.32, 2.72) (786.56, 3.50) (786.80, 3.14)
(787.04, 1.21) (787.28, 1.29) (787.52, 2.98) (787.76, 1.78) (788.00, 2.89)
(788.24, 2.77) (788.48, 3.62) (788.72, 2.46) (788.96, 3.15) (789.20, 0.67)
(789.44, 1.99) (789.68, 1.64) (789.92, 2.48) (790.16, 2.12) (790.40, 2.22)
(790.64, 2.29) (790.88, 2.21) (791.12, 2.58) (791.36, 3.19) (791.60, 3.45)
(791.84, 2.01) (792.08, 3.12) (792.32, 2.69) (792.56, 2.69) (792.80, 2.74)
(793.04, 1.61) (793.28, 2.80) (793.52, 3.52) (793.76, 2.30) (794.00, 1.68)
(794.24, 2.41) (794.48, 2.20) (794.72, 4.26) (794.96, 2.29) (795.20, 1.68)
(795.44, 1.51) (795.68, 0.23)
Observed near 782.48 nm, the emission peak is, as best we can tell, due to H-alpha 6563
